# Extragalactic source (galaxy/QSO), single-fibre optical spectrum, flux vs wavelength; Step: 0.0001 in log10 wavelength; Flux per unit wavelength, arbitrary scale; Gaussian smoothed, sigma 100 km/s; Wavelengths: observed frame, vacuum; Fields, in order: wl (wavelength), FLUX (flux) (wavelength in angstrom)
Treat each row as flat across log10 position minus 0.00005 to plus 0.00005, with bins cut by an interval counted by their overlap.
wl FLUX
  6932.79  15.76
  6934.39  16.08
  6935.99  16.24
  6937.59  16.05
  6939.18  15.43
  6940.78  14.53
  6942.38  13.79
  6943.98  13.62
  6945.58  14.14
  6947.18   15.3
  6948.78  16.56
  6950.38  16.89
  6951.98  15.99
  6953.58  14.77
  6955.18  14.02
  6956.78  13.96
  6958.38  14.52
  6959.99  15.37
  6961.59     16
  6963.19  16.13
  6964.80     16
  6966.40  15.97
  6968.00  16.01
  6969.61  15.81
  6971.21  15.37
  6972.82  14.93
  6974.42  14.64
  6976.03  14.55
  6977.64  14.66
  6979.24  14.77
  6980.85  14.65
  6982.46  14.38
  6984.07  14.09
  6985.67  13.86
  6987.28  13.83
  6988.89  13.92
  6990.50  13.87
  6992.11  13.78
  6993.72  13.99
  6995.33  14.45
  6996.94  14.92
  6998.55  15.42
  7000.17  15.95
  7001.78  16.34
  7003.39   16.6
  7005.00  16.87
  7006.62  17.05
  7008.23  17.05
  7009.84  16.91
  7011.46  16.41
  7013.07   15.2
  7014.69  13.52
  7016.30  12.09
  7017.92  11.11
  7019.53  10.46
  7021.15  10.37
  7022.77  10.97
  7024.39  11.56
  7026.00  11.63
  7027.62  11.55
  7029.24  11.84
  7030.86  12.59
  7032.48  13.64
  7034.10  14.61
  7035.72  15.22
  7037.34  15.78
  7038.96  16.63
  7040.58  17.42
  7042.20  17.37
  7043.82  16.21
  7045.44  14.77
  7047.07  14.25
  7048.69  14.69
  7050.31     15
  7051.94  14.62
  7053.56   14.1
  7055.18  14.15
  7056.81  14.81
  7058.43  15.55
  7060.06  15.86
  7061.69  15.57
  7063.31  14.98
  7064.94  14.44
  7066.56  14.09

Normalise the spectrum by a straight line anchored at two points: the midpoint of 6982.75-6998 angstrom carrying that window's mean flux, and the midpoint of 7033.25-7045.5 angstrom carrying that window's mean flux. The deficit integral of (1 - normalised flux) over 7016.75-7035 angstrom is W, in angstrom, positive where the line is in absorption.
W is 4.3 angstrom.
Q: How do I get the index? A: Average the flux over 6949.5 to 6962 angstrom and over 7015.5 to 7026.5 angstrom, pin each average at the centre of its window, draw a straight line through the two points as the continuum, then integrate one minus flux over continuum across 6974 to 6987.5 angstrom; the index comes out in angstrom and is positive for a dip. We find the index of -0.8 angstrom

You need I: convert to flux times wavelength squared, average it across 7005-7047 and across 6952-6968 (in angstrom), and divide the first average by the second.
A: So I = 0.94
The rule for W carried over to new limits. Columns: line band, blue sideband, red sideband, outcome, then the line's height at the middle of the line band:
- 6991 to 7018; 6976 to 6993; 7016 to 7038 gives -3.88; 13.3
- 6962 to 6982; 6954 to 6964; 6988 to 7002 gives -0.56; 14.9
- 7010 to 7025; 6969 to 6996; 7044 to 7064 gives 2.09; 14.7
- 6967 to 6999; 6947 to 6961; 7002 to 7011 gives 3.04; 16.1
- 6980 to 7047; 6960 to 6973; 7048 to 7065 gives 4.23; 15.3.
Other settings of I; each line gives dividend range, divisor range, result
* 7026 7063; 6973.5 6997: 1.05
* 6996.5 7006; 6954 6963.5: 1.09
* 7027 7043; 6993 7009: 0.94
